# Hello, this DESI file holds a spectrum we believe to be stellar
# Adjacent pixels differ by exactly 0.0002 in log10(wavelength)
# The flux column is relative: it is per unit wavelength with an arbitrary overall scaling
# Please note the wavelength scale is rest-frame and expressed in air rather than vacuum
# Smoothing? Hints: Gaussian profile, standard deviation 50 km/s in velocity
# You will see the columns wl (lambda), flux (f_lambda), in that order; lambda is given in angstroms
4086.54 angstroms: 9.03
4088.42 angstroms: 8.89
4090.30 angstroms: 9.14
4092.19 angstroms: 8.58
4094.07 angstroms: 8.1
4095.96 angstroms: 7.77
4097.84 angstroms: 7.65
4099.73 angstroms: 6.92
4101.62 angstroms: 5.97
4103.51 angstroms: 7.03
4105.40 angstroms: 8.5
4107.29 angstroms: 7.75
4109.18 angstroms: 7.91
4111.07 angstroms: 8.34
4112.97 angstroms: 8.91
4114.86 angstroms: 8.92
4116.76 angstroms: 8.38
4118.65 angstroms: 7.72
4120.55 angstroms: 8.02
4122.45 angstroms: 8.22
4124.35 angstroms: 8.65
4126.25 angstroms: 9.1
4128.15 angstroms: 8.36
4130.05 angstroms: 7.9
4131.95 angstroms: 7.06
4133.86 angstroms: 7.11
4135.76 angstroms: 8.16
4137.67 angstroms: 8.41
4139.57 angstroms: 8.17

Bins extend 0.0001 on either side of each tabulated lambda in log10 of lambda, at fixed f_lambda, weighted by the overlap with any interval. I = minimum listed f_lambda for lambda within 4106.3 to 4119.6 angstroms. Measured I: 7.72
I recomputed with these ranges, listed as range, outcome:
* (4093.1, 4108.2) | 5.97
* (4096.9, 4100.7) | 6.92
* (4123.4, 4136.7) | 7.06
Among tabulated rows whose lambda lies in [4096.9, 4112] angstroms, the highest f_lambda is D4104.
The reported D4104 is 8.5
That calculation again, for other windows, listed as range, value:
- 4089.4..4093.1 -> 9.14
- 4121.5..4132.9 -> 9.1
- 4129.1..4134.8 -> 7.9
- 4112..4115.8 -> 8.92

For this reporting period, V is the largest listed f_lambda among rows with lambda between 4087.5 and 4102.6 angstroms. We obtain 9.14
